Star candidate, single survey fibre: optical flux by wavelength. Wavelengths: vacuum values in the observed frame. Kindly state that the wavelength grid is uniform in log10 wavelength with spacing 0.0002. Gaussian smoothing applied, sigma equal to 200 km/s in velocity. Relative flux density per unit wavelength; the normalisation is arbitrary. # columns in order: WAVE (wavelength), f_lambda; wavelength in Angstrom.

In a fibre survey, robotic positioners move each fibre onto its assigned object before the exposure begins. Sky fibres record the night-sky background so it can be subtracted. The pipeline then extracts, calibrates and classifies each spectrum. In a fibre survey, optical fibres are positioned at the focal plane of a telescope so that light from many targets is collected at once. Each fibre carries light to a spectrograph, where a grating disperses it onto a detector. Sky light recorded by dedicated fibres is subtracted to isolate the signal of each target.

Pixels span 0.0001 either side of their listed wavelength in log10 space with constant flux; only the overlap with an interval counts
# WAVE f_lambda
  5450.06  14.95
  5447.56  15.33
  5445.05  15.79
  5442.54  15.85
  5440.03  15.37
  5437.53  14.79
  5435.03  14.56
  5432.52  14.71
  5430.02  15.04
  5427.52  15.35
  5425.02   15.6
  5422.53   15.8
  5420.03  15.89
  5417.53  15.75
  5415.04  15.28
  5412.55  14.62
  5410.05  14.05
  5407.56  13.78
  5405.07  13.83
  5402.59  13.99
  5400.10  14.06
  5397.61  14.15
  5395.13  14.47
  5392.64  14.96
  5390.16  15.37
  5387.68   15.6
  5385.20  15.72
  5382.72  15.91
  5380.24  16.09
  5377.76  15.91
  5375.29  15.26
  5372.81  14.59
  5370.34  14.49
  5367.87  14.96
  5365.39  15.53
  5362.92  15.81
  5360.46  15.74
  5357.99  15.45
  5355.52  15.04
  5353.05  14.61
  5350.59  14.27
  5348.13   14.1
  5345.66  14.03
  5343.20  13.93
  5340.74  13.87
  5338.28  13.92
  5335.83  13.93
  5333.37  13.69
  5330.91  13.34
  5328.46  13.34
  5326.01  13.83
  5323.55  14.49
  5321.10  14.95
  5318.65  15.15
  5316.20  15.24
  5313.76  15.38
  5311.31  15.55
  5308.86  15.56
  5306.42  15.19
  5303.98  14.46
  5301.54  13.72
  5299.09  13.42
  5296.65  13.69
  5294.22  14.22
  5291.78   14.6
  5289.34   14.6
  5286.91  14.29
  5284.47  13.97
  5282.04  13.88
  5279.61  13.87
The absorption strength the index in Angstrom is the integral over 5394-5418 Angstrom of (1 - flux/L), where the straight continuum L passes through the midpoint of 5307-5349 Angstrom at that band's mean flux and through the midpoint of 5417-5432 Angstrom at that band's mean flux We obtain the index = 1.5 Angstrom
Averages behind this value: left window 14.4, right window 15.5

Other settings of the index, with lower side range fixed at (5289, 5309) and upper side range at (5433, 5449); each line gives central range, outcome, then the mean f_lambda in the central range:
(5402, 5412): 0.71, 14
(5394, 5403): 0.48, 14.2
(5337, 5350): 0.55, 14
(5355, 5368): -0.67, 15.5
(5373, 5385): -0.68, 15.7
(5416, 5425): -0.39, 15.8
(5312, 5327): -0.45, 14.9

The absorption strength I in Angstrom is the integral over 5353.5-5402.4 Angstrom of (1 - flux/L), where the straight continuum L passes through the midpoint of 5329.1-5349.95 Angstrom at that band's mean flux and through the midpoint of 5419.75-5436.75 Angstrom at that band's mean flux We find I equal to -2.5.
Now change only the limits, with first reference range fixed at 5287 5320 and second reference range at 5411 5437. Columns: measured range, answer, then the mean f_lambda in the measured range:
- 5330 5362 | 1.2 Angstrom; 14.3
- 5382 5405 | 0.4 Angstrom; 14.8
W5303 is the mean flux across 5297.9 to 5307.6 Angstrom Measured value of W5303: 14.2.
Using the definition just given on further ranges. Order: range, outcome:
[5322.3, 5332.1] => 13.8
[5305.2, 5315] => 15.4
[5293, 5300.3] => 13.8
